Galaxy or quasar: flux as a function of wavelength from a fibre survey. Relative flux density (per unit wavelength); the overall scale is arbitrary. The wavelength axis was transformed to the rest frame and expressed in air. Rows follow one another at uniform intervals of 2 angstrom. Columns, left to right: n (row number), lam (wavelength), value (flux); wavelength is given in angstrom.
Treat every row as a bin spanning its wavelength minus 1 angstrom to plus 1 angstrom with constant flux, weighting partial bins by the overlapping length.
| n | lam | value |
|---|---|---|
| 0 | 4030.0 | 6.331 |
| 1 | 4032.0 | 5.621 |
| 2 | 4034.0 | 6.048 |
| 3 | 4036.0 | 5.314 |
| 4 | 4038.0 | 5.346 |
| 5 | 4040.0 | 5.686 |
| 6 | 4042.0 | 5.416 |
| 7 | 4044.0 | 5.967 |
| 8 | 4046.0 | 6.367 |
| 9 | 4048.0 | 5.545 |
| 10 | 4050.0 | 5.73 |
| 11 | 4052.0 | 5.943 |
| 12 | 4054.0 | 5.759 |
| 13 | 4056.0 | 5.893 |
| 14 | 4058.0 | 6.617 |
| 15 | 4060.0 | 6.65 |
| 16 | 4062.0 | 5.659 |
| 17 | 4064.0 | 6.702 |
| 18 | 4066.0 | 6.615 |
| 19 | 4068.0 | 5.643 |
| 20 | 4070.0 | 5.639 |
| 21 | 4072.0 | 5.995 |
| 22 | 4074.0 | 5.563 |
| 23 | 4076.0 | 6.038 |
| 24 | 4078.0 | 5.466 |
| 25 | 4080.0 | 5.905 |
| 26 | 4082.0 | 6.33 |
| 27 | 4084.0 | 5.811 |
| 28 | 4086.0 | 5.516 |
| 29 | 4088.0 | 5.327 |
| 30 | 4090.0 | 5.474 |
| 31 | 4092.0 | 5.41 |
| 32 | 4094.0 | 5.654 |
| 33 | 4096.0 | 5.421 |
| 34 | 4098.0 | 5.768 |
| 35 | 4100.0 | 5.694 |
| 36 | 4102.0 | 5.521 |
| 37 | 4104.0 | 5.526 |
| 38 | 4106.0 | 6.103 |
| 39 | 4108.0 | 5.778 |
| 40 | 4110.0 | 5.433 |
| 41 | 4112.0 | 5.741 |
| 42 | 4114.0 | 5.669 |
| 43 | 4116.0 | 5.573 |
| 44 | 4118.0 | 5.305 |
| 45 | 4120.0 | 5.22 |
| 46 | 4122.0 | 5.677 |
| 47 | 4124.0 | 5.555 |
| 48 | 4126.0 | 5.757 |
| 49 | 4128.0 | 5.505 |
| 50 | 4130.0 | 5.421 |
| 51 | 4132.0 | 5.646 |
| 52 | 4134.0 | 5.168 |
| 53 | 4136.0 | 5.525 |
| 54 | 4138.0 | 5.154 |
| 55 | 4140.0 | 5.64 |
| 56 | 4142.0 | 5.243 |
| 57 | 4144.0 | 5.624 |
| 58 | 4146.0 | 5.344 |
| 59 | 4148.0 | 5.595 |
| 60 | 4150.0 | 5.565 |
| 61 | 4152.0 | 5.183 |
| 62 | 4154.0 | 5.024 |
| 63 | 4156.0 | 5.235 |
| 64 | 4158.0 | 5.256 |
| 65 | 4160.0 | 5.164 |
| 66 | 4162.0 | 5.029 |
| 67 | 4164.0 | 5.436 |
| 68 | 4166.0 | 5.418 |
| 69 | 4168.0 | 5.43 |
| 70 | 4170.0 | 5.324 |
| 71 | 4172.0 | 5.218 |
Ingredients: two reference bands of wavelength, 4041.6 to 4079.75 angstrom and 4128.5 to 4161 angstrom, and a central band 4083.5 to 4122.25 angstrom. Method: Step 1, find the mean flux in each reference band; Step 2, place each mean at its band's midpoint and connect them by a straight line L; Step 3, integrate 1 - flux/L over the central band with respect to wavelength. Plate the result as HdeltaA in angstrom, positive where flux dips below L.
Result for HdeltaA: 0.6 angstrom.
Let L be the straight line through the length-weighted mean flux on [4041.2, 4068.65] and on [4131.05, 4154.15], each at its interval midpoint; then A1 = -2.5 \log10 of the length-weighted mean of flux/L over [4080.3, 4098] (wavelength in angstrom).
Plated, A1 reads 0.03 mag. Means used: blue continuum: 6.05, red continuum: 5.41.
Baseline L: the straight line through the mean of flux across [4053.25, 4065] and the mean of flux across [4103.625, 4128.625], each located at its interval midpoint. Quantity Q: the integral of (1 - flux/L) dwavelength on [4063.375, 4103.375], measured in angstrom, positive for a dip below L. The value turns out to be 1.3 angstrom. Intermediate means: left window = 6.22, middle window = 5.76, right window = 5.61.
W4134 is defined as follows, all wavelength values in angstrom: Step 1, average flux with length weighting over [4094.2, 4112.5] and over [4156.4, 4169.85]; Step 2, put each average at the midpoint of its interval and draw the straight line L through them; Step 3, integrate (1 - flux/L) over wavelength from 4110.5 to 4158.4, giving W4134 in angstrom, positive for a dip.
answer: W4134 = 0.2 angstrom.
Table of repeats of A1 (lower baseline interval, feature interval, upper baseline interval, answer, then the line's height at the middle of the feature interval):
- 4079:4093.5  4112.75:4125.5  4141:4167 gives 0.00 mag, 5.5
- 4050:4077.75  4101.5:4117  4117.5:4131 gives -0.01 mag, 5.63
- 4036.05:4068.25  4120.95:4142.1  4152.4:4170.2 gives -0.01 mag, 5.44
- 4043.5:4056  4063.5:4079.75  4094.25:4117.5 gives -0.03 mag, 5.79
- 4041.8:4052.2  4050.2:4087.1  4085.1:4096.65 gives -0.06 mag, 5.66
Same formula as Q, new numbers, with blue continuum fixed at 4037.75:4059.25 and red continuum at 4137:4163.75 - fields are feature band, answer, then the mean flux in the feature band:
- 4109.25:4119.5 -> -0.04 angstrom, 5.53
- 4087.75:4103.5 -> 0.20 angstrom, 5.54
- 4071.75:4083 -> -0.32 angstrom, 5.88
